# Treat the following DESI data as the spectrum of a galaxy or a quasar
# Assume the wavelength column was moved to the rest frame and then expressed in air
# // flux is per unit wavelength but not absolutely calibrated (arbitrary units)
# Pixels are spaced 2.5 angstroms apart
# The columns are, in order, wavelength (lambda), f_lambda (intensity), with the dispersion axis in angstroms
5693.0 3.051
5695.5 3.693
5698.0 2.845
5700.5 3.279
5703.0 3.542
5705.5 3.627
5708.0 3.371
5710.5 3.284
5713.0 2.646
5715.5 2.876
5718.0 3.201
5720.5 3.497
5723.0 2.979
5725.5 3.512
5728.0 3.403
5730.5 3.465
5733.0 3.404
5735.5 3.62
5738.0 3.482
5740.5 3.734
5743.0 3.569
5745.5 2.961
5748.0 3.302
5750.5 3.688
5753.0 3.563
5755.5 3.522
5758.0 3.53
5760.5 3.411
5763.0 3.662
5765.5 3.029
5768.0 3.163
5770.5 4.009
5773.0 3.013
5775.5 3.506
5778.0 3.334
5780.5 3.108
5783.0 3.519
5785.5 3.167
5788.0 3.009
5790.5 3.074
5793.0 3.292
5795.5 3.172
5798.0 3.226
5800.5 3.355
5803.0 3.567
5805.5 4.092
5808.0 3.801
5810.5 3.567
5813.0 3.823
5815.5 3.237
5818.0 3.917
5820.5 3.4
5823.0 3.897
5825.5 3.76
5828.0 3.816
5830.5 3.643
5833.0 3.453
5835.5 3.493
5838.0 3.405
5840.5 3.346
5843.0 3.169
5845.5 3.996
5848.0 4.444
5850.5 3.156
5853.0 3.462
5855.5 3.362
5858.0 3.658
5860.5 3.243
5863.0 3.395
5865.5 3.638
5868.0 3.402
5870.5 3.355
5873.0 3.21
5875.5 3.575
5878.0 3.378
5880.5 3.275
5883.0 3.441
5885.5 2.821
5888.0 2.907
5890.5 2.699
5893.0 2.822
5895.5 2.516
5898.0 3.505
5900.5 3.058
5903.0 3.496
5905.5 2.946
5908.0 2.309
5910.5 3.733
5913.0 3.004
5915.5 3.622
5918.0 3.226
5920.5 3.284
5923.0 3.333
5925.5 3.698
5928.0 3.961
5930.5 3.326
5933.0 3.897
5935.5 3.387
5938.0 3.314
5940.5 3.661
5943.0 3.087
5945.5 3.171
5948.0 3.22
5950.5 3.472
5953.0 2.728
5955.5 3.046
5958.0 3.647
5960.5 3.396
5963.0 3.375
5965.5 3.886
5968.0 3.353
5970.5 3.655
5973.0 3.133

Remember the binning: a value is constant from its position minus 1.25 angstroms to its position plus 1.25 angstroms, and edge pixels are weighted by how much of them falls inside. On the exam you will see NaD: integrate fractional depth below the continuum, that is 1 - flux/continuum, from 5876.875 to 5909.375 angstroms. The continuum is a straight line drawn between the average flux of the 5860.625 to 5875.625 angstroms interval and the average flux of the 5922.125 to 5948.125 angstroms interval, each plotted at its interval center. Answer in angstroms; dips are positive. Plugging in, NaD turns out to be 3.9 angstroms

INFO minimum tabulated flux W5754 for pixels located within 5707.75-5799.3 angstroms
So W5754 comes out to 2.646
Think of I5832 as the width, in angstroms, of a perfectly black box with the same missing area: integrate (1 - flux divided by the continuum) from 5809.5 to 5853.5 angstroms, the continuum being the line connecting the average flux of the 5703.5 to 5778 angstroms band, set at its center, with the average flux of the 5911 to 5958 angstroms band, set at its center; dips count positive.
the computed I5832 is -3.1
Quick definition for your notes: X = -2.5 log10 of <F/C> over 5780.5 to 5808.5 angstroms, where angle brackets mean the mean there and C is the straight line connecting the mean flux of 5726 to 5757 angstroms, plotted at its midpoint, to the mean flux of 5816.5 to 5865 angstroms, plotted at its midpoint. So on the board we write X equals 0.053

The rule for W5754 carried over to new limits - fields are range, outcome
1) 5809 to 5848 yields 3.169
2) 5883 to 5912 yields 2.309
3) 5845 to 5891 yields 2.699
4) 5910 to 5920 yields 3.004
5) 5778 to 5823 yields 3.009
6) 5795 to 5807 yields 3.172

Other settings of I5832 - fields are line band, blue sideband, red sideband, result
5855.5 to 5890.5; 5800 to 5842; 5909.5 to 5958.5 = 2.0 angstroms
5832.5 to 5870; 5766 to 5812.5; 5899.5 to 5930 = -1.8 angstroms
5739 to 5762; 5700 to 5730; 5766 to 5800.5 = -1.4 angstroms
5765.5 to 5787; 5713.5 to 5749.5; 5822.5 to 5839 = 0.9 angstroms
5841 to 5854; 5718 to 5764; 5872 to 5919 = -1.6 angstroms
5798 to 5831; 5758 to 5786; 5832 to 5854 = -1.8 angstroms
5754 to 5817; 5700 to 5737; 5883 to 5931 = -2.8 angstroms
